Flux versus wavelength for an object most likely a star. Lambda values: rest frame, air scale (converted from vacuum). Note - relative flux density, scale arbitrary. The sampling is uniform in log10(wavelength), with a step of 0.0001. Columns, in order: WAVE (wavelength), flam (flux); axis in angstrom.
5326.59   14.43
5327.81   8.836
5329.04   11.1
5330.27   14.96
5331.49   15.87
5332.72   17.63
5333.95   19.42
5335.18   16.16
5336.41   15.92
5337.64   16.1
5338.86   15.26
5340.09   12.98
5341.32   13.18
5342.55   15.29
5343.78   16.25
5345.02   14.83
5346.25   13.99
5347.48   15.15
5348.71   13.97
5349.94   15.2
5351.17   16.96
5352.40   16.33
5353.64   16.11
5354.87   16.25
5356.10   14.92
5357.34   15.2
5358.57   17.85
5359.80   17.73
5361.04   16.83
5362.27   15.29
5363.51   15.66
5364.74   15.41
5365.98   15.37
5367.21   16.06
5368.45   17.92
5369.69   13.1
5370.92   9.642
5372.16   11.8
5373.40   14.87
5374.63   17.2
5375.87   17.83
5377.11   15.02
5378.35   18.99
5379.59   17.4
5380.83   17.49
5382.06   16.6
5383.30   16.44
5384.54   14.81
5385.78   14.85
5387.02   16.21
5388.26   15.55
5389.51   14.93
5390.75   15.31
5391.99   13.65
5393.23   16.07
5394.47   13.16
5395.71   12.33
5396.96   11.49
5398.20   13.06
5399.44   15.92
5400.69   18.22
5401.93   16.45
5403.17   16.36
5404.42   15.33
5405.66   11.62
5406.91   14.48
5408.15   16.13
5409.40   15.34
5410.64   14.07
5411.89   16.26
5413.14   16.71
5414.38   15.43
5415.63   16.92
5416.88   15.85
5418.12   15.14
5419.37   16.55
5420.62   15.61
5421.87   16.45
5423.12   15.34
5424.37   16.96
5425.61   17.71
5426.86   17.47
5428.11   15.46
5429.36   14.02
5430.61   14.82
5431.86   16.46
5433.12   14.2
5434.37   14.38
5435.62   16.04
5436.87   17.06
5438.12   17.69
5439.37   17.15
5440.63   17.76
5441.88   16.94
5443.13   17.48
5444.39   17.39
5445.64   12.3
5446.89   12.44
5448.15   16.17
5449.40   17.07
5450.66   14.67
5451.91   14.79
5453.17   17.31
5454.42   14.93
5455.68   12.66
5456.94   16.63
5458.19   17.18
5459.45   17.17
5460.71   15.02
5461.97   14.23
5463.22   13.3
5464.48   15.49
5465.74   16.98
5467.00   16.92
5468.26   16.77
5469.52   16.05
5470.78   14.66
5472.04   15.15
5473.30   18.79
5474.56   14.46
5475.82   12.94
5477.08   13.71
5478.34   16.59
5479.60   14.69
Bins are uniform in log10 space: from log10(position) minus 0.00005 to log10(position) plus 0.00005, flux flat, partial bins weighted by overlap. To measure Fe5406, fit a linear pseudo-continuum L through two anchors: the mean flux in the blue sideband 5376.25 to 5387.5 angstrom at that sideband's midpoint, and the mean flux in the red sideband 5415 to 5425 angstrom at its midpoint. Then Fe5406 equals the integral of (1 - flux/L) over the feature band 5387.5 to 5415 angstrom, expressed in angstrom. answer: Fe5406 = 2.3 angstrom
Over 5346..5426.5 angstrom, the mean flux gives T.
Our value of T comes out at 15.5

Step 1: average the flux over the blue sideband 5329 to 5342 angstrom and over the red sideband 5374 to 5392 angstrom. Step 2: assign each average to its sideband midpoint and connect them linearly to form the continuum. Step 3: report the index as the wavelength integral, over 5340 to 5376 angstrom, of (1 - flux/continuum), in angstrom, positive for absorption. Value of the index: 1.3 angstrom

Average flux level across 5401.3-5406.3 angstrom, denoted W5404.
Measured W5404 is 15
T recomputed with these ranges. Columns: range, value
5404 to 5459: 15.7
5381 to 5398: 14.8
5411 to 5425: 16.1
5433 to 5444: 16.6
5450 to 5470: 15.6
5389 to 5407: 14.6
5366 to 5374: 14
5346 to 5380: 15.7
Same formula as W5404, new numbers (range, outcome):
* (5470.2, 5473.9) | 16.2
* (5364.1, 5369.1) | 16.2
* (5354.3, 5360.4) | 16.4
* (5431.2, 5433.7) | 15.3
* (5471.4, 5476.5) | 15.3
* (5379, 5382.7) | 17.2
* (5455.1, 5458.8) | 15.5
